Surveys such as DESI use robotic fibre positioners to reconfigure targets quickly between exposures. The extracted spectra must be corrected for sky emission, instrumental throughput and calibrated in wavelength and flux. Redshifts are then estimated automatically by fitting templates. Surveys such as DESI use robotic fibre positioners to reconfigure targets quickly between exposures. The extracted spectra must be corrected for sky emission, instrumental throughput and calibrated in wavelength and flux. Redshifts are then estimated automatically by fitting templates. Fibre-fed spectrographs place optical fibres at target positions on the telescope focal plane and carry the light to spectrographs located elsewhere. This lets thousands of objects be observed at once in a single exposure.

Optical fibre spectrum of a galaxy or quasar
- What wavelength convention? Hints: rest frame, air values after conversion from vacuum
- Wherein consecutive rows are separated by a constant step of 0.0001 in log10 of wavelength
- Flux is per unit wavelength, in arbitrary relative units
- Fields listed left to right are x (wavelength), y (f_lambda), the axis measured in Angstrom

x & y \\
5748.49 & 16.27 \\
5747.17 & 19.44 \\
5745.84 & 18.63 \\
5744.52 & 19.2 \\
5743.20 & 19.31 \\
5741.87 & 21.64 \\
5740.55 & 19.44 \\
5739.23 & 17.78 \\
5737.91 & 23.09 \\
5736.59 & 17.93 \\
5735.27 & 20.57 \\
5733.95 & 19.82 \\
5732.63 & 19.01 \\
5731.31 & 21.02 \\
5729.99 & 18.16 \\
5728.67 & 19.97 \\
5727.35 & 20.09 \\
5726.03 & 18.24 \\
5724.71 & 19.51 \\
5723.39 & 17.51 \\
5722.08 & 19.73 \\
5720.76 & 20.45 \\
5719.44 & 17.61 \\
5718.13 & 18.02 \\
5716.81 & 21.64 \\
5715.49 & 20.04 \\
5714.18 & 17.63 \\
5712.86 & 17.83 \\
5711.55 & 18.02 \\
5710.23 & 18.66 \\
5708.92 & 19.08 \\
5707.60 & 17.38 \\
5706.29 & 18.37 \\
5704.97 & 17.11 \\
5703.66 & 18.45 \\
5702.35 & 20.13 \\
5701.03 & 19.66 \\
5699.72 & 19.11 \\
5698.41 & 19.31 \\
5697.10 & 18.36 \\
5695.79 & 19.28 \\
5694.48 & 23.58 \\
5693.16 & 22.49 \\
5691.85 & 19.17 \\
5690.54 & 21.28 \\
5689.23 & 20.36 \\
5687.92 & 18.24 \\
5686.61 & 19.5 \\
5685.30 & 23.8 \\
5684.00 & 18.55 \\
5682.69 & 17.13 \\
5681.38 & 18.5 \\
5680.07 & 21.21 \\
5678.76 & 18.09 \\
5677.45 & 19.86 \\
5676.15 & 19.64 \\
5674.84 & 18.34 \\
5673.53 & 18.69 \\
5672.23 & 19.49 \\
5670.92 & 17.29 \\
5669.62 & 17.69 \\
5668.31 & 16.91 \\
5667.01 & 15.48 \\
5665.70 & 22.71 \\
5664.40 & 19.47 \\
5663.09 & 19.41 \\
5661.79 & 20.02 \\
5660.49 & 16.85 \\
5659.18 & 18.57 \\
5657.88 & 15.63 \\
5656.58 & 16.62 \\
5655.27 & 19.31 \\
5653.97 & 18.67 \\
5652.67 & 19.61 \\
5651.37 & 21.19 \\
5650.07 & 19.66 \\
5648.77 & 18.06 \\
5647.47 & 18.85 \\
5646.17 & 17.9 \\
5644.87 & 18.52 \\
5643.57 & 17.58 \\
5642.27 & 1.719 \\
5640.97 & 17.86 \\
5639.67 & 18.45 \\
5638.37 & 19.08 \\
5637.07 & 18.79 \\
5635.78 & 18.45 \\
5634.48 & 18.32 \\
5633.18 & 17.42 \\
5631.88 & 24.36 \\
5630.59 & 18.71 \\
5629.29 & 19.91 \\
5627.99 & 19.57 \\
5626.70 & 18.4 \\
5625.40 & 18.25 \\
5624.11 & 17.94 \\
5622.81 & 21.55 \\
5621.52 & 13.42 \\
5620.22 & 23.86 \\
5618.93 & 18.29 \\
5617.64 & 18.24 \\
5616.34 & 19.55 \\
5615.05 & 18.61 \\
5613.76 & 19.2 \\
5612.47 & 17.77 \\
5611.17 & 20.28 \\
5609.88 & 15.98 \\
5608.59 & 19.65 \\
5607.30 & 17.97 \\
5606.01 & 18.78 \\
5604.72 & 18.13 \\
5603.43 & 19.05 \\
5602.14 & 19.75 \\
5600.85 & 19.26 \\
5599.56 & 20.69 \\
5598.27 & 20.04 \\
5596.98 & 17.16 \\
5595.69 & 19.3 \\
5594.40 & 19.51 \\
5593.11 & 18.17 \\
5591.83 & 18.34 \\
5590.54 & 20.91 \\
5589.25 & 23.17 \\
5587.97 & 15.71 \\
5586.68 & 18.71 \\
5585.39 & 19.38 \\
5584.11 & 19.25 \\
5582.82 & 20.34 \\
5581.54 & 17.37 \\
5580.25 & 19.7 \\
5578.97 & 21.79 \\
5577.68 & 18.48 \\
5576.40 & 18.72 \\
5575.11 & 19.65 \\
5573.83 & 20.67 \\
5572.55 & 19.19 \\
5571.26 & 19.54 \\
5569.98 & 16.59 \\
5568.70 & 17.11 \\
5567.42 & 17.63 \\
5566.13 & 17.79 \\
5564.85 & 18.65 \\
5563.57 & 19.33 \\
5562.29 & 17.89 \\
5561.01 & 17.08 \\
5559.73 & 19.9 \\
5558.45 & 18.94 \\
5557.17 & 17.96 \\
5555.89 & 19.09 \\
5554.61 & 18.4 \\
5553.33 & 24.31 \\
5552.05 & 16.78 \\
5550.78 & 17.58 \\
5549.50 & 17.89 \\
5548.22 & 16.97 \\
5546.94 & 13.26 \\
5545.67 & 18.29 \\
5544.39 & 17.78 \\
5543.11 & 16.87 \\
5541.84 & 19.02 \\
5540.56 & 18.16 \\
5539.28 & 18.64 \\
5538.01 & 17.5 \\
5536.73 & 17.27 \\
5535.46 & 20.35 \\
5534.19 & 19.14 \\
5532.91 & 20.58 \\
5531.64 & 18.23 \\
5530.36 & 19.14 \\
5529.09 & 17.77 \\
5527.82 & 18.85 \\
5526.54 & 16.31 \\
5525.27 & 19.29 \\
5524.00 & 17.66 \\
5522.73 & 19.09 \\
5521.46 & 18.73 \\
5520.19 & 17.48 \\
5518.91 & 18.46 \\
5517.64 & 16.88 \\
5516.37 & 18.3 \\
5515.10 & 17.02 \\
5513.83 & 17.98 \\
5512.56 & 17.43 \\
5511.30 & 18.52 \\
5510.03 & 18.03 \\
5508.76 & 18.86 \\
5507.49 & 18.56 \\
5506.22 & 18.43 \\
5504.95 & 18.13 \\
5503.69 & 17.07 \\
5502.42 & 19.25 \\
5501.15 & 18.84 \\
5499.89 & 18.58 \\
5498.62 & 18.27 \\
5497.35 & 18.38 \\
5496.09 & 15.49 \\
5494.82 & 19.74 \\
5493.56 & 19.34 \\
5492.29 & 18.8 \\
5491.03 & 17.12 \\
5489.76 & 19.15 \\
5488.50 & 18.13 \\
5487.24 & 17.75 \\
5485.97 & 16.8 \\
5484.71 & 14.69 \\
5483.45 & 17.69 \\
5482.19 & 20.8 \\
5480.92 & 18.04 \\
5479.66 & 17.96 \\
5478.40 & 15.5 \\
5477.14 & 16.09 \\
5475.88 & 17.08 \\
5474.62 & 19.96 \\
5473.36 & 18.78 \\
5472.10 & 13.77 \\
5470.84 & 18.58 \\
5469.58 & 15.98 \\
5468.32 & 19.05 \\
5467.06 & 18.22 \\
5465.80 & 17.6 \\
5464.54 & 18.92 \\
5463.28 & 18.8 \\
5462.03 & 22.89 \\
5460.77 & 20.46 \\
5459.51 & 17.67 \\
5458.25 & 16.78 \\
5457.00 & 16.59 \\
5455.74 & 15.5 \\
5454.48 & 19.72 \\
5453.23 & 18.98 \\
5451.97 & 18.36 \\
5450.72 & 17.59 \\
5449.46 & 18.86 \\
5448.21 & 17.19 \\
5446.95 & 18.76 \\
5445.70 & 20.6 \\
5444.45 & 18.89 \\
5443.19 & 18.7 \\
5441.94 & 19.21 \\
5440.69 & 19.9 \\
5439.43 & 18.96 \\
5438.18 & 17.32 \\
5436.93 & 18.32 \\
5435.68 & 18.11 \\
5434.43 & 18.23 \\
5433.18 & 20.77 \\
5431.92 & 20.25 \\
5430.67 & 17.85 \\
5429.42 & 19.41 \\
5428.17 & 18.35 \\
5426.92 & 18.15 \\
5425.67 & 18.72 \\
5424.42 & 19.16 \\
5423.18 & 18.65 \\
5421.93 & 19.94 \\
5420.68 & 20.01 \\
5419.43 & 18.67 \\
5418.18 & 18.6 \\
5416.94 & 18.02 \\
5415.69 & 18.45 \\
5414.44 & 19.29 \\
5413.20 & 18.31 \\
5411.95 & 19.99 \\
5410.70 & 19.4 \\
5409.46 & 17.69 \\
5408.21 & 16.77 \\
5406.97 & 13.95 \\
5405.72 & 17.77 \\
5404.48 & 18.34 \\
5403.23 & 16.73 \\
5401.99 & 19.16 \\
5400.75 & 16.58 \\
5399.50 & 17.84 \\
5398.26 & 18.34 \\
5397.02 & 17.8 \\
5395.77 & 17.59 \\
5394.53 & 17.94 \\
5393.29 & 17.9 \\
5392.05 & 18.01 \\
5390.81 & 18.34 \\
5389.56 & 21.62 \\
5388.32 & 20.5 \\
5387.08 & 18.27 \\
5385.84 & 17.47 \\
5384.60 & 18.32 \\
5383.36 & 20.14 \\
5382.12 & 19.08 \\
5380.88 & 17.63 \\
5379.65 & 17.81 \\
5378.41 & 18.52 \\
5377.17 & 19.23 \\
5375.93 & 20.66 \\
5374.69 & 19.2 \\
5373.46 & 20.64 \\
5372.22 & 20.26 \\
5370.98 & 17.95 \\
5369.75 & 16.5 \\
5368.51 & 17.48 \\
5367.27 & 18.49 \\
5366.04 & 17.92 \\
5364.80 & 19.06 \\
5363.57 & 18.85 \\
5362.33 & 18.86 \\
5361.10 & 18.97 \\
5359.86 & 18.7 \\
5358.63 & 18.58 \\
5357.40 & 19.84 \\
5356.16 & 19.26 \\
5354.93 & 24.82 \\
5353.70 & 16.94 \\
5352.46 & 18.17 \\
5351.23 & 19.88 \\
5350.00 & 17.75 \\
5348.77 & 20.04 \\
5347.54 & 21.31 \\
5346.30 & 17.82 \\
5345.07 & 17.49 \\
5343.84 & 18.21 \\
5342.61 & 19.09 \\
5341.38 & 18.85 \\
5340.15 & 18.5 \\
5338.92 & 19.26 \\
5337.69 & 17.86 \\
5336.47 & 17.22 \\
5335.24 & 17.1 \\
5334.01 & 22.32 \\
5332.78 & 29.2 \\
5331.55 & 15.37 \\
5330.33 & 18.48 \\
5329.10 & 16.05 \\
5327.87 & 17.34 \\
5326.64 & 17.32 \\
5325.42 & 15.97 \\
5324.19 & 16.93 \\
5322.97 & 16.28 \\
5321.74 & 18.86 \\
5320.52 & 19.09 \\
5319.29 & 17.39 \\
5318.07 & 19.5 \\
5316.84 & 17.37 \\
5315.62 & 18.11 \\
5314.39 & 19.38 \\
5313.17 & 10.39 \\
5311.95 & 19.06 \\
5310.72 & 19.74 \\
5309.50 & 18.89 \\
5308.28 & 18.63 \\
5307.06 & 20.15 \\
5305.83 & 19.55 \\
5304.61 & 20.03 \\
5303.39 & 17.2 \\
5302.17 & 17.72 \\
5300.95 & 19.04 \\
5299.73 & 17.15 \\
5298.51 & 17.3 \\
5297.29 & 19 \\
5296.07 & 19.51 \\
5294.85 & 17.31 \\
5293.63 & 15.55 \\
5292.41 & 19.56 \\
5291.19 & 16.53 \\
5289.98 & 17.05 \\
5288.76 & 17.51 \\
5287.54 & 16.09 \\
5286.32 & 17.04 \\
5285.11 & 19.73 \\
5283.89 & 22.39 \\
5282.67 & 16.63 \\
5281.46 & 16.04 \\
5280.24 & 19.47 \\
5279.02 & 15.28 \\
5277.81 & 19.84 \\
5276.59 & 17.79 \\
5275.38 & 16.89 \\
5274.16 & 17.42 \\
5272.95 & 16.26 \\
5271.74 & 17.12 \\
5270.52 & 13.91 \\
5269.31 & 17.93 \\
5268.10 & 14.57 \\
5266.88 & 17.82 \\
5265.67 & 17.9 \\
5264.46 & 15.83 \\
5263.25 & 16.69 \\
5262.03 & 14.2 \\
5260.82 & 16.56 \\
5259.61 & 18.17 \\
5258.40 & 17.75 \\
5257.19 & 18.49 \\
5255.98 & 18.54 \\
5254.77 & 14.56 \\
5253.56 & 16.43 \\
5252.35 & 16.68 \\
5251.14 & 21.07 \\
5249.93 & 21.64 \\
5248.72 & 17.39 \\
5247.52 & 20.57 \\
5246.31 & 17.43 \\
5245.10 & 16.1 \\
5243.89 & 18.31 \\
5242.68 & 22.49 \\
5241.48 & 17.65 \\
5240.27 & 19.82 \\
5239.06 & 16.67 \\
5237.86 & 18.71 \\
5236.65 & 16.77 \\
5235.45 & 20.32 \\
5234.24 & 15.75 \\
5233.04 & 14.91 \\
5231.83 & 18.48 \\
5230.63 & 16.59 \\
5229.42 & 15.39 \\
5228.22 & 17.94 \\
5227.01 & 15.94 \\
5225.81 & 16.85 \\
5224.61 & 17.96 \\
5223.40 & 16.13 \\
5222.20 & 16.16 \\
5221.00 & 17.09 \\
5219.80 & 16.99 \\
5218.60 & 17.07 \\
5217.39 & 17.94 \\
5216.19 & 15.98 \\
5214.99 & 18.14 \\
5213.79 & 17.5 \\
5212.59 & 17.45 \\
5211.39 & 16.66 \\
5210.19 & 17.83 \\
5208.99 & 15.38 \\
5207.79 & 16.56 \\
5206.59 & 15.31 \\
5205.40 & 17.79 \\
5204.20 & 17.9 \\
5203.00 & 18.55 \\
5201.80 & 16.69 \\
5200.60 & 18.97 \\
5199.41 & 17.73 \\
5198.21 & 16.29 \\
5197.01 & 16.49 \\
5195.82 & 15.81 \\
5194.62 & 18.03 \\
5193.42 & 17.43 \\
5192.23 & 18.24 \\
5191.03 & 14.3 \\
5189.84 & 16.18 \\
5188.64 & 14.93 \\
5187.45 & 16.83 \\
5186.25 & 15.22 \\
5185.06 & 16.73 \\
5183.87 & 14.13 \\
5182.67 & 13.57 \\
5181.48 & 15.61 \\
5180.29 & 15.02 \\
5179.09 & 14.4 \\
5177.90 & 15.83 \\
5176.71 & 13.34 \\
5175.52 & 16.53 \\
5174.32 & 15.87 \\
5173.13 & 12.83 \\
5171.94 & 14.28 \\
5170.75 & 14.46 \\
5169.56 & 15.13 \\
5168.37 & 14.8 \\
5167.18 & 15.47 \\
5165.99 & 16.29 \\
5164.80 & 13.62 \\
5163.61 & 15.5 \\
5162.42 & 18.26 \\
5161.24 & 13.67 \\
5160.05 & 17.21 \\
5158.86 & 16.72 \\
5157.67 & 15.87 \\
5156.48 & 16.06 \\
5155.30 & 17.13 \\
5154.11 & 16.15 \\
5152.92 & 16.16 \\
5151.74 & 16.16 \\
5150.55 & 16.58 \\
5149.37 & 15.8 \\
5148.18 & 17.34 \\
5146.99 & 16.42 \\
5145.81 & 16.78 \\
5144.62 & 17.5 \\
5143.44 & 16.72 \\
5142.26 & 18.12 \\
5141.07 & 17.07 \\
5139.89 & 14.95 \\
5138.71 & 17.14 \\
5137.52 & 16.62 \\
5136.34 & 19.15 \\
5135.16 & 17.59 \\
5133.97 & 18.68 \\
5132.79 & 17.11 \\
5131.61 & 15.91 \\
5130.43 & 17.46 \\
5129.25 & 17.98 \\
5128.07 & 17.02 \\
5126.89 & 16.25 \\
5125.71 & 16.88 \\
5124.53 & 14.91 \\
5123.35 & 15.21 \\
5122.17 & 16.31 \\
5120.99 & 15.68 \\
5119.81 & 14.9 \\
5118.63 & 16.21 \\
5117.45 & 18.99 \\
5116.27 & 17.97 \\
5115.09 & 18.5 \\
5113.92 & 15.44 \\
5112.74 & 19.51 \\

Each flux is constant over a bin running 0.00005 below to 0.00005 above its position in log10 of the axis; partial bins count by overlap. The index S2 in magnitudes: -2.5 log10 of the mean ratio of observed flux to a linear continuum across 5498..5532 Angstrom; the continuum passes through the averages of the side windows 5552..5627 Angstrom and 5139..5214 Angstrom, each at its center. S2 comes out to 0.02 mag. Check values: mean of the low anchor 16.2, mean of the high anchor 19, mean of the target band 18.2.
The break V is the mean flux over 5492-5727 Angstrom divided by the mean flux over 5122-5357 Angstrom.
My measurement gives 1.08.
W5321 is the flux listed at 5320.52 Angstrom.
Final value 19.09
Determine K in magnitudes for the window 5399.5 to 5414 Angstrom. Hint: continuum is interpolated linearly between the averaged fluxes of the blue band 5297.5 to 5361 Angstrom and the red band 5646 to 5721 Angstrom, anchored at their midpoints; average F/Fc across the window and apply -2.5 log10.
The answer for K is 0.06 mag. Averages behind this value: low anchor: 18.6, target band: 17.7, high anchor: 19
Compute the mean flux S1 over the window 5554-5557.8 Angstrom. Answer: 18.5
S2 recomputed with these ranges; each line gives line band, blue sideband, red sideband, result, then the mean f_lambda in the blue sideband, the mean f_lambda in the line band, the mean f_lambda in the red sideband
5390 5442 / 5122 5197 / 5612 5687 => -0.061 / 16.1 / 18.4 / 18.6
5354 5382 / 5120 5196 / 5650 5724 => -0.106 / 16.1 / 19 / 19.1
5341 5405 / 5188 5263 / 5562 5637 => -0.045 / 17.3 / 18.7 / 19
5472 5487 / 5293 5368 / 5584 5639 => 0.084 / 18.5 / 17.4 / 19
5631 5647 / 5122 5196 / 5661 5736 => 0.089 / 16.1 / 17.4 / 19.2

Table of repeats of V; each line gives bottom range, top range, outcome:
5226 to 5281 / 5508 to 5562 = 1.04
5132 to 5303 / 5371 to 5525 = 1.08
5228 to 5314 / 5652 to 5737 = 1.08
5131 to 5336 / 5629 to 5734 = 1.10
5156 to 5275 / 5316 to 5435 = 1.12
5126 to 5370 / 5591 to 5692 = 1.08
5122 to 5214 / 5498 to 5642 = 1.14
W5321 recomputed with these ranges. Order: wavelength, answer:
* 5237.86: 18.71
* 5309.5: 18.89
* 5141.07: 17.07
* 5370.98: 17.95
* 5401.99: 19.16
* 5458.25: 16.78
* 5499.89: 18.58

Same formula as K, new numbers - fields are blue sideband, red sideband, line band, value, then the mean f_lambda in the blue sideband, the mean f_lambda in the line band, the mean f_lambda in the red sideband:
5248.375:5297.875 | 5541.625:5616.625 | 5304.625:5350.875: -0.05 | 17.5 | 18.5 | 18.7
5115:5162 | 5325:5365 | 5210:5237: 0.04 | 16.7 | 17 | 18.9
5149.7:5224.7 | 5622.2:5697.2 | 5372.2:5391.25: -0.12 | 16.2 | 19.2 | 18.8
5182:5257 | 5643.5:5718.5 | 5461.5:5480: 0.02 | 17.2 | 17.9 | 19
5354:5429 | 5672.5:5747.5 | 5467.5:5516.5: 0.06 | 18.6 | 17.9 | 19.4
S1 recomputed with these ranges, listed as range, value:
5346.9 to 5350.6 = 19.7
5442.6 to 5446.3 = 19.4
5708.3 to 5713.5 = 18.4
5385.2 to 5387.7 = 17.9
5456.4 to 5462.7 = 18.9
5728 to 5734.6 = 19.6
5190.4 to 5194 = 16.7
